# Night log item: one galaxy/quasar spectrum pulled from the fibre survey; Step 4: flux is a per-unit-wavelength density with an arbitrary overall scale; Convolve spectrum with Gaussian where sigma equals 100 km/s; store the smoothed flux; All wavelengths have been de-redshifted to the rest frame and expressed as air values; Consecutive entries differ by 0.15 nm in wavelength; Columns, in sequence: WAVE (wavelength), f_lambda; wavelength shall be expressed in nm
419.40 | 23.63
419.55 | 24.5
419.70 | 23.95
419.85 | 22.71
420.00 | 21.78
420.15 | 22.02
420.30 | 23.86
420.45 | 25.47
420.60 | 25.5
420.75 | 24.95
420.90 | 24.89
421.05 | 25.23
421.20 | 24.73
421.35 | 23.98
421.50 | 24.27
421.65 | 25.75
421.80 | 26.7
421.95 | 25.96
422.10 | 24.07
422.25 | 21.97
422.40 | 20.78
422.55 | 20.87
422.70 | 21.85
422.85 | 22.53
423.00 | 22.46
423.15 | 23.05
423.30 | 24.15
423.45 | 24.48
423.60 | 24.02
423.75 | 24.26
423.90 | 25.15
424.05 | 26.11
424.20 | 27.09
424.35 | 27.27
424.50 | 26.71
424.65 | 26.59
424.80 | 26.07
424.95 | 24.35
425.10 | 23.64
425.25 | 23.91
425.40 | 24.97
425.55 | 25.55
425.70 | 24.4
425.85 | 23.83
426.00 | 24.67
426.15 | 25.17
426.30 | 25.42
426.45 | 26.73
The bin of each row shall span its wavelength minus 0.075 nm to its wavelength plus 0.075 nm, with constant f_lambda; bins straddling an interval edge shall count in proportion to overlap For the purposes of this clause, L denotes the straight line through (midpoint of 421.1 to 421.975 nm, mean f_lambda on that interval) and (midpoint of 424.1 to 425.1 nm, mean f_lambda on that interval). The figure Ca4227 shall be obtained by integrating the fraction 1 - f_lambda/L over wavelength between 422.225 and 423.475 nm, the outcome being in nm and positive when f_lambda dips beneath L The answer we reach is 0.16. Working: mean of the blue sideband 25.2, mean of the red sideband 26.1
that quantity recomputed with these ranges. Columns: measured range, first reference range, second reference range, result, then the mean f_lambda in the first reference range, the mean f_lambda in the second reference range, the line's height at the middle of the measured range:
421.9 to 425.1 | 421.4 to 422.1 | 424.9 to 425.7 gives 0.09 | 25.4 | 24.5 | 25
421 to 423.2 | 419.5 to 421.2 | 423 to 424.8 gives 0.09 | 24.1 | 25.3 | 24.7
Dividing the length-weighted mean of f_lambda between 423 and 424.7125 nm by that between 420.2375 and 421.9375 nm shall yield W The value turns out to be 1.01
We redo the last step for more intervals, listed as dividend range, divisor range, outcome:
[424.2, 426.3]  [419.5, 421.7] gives 1.04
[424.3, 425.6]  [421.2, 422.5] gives 1.05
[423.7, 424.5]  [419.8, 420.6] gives 1.12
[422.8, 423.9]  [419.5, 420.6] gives 1.00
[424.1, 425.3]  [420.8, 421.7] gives 1.04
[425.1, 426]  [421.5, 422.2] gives 0.97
